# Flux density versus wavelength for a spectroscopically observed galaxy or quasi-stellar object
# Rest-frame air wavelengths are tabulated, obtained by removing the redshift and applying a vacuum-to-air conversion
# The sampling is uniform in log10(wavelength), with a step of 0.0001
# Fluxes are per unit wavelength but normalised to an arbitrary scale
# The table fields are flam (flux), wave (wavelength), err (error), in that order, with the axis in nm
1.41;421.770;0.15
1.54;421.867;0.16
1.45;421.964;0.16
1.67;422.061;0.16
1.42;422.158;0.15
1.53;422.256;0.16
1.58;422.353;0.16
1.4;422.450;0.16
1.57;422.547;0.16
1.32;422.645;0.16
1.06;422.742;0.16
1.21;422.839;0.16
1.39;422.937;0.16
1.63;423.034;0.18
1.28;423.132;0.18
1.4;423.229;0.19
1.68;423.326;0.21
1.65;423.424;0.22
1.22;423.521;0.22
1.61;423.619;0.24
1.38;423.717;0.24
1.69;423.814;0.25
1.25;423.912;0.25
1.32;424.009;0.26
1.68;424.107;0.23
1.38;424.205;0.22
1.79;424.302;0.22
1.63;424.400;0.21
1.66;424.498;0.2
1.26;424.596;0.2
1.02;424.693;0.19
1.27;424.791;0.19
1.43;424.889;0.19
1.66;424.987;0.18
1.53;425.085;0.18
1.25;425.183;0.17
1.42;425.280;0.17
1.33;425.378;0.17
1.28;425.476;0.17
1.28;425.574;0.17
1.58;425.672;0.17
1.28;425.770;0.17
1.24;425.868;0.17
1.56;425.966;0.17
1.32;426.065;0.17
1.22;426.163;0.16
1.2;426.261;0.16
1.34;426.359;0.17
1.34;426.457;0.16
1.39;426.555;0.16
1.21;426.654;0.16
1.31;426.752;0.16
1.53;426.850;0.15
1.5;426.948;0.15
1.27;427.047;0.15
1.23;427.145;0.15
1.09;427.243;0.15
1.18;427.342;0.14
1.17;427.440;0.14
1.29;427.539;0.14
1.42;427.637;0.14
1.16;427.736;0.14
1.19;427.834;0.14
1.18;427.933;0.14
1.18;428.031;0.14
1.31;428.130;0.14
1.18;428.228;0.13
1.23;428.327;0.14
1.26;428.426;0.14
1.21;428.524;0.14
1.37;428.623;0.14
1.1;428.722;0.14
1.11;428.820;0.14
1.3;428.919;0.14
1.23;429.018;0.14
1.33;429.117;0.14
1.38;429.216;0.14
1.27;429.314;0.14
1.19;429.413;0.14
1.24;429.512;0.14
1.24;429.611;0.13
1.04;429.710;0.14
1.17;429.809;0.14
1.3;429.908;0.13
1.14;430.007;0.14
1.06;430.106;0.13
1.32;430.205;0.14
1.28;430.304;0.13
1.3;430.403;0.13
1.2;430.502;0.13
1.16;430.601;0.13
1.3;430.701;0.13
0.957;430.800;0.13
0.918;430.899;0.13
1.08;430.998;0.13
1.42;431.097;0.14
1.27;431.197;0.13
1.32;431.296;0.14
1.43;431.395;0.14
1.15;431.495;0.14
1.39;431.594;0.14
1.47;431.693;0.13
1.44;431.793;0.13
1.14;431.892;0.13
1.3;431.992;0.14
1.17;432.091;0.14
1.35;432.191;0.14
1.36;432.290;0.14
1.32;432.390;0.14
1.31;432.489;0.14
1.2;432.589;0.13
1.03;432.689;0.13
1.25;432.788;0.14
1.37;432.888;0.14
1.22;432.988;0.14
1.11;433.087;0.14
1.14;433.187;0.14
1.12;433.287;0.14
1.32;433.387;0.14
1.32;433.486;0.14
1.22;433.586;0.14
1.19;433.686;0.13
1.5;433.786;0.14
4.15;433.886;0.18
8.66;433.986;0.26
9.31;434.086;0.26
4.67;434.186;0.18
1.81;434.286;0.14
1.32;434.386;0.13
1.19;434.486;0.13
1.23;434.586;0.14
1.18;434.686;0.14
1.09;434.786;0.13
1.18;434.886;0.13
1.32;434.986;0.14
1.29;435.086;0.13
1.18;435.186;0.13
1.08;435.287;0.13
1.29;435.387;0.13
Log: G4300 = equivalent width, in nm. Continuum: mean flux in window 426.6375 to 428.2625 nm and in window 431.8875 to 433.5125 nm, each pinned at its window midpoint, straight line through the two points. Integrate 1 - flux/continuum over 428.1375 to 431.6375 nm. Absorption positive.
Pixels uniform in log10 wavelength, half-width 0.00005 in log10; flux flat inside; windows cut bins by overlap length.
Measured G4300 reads 0.07 nm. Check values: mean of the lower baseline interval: 1.26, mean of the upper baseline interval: 1.24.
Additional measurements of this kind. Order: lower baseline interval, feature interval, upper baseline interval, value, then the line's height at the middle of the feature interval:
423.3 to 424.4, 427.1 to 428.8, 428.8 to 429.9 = 0.11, 1.3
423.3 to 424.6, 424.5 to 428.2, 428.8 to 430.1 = 0.21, 1.39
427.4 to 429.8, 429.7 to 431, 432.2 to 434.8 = 0.31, 1.54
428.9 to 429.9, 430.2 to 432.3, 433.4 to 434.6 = 0.76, 2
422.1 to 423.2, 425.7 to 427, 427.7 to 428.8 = -0.07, 1.28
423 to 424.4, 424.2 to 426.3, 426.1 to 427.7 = 0.01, 1.4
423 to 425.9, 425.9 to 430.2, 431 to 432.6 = 0.38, 1.37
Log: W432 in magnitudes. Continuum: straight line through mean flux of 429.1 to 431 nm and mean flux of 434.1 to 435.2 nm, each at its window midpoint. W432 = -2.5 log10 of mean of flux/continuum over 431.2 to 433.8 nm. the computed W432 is 0.20 mag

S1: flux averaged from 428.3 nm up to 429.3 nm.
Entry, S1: 1.25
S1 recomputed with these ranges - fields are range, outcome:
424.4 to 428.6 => 1.31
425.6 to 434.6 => 1.51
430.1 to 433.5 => 1.24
